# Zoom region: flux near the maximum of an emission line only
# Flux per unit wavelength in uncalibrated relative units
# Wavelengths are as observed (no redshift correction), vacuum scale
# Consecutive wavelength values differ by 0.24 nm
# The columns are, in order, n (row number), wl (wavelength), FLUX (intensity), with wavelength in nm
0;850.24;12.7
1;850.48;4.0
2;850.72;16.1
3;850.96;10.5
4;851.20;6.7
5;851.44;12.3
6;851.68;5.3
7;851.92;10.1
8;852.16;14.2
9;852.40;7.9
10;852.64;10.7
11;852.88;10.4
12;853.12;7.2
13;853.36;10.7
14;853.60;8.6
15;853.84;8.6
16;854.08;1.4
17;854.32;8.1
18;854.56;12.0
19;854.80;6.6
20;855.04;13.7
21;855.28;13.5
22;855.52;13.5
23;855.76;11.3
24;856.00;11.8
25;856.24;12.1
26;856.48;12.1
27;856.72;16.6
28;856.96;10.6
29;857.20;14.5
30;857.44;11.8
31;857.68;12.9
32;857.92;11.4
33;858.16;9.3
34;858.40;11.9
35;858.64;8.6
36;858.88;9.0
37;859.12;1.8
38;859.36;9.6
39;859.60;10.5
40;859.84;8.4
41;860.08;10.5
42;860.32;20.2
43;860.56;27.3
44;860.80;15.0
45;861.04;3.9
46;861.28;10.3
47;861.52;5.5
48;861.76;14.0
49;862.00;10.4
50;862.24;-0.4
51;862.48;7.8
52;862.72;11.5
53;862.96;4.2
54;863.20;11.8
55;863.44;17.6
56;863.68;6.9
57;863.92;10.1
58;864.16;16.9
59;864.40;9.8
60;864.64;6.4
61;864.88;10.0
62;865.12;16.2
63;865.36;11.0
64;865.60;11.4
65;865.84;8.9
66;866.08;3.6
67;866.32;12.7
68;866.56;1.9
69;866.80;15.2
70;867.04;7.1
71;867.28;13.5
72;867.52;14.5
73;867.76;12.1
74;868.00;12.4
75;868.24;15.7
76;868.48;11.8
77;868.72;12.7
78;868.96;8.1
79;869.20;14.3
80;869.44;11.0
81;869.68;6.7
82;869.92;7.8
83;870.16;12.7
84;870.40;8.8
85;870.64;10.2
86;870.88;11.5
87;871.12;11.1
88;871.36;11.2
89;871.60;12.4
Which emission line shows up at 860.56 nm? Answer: Hgamma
